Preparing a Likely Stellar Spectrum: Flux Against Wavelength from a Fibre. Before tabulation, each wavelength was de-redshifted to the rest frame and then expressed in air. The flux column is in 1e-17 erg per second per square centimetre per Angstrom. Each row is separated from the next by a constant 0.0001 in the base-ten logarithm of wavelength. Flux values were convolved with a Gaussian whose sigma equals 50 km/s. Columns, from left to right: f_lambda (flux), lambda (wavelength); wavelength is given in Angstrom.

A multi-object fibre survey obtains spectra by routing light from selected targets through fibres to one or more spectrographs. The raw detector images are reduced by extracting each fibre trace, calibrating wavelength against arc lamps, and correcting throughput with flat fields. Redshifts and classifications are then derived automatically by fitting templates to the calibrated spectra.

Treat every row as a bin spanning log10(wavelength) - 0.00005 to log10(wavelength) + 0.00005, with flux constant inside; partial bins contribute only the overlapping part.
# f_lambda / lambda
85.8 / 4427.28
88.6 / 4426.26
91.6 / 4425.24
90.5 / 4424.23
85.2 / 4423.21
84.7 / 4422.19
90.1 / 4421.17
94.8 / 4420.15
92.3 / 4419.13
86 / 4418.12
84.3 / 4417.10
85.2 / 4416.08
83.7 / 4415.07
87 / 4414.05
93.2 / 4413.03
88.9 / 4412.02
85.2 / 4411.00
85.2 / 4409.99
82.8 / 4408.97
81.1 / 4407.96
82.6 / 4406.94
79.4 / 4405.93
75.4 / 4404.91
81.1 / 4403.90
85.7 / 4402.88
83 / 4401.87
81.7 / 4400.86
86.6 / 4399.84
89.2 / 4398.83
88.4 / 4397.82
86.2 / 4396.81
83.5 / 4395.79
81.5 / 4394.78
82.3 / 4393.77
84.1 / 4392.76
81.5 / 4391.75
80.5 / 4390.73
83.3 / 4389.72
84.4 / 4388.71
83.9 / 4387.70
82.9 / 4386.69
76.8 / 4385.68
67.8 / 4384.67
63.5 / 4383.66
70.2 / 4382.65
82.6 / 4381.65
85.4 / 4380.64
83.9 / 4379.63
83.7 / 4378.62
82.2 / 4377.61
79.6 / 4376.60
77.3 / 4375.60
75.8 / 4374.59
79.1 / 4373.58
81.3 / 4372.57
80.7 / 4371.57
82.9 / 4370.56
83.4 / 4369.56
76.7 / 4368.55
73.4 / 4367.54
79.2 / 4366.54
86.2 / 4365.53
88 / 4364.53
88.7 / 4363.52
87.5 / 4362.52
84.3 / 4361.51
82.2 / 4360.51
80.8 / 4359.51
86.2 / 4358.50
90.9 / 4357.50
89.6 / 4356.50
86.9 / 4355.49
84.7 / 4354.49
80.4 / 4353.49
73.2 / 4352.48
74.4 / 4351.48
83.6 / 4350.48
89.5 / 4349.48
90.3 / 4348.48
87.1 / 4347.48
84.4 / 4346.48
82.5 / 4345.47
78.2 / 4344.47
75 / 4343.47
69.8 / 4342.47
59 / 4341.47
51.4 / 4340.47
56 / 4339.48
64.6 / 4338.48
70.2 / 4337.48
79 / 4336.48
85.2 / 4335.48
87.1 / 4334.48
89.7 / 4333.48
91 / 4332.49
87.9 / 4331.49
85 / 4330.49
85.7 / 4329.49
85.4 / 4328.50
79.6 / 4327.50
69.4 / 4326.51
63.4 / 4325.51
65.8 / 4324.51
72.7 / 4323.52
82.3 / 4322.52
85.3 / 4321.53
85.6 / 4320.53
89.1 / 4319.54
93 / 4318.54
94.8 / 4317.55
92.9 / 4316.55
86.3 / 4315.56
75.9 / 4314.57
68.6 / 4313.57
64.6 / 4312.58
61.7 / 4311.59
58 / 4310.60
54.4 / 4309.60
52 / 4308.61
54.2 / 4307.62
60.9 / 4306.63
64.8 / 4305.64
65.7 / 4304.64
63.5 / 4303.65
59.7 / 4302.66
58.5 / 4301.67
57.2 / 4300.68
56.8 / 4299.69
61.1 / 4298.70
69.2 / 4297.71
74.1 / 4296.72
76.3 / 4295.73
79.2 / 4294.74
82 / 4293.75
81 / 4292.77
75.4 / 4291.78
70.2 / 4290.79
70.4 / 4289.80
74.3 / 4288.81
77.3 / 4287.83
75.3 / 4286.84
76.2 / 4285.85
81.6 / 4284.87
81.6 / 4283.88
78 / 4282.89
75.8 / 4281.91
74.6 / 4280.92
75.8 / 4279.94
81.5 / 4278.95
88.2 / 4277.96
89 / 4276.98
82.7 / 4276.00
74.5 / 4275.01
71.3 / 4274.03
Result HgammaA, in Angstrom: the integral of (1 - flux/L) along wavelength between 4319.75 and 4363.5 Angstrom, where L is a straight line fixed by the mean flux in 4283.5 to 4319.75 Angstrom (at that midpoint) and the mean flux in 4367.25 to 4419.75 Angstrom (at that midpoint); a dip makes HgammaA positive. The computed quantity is -2.2 Angstrom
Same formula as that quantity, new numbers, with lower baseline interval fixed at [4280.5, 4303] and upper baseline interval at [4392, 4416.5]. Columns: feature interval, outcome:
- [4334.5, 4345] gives 1.1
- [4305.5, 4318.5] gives 0.9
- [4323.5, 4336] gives -0.7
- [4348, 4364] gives -1.1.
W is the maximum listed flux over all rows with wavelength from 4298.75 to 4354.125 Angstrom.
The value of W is 94.8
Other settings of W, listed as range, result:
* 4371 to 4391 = 85.4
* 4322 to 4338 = 91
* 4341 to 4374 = 90.9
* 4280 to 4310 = 82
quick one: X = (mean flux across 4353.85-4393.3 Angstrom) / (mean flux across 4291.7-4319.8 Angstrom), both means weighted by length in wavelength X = 1.17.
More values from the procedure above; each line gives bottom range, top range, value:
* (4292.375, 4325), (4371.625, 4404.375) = 1.14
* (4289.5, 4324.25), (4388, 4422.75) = 1.19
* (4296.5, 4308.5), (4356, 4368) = 1.38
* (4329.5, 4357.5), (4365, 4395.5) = 1.01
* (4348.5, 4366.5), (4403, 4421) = 1.01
